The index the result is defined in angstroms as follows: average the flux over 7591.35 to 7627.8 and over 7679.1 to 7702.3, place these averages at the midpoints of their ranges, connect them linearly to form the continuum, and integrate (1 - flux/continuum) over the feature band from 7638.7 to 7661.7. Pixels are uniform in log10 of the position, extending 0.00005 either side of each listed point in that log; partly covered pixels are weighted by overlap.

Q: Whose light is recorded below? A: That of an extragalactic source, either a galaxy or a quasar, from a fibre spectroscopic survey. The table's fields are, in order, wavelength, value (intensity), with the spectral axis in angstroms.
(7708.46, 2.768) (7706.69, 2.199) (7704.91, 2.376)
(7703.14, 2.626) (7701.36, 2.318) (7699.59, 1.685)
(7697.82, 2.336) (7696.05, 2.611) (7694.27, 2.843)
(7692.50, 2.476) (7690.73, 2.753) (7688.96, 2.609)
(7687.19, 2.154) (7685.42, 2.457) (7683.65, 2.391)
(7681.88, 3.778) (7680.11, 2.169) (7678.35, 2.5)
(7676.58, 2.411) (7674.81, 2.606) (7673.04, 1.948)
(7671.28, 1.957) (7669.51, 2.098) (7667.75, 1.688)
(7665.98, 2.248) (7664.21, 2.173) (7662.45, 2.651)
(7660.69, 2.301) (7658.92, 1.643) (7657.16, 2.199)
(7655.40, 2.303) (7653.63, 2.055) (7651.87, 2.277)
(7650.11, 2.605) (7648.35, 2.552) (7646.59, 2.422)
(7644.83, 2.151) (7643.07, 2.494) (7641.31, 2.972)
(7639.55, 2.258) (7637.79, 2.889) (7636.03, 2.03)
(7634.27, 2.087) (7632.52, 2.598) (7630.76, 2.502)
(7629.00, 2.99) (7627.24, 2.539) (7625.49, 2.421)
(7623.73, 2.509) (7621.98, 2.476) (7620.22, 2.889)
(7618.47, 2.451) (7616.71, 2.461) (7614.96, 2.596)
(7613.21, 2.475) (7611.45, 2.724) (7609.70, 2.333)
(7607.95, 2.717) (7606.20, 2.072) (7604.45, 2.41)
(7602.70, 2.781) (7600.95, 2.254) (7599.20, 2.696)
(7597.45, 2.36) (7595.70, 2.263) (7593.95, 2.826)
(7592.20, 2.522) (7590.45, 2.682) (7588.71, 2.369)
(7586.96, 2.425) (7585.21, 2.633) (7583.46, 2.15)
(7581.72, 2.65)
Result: 1.7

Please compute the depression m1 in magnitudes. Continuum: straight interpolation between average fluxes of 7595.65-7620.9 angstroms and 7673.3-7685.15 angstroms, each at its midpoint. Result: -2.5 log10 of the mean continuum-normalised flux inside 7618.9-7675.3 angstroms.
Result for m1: 0.09 mag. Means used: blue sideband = 2.5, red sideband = 2.6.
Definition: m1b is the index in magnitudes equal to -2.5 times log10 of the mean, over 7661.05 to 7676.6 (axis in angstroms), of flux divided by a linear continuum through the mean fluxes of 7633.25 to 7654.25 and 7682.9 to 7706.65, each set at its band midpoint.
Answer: 0.11 mag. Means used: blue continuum 2.41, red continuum 2.42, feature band 2.19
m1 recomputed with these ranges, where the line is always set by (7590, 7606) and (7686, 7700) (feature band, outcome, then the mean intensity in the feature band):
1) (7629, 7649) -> 0.01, 2.47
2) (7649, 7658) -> 0.08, 2.3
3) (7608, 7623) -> -0.03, 2.56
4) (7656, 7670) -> 0.16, 2.13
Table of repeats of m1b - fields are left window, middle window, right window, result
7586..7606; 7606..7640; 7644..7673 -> -0.06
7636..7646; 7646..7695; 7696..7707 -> 0.01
